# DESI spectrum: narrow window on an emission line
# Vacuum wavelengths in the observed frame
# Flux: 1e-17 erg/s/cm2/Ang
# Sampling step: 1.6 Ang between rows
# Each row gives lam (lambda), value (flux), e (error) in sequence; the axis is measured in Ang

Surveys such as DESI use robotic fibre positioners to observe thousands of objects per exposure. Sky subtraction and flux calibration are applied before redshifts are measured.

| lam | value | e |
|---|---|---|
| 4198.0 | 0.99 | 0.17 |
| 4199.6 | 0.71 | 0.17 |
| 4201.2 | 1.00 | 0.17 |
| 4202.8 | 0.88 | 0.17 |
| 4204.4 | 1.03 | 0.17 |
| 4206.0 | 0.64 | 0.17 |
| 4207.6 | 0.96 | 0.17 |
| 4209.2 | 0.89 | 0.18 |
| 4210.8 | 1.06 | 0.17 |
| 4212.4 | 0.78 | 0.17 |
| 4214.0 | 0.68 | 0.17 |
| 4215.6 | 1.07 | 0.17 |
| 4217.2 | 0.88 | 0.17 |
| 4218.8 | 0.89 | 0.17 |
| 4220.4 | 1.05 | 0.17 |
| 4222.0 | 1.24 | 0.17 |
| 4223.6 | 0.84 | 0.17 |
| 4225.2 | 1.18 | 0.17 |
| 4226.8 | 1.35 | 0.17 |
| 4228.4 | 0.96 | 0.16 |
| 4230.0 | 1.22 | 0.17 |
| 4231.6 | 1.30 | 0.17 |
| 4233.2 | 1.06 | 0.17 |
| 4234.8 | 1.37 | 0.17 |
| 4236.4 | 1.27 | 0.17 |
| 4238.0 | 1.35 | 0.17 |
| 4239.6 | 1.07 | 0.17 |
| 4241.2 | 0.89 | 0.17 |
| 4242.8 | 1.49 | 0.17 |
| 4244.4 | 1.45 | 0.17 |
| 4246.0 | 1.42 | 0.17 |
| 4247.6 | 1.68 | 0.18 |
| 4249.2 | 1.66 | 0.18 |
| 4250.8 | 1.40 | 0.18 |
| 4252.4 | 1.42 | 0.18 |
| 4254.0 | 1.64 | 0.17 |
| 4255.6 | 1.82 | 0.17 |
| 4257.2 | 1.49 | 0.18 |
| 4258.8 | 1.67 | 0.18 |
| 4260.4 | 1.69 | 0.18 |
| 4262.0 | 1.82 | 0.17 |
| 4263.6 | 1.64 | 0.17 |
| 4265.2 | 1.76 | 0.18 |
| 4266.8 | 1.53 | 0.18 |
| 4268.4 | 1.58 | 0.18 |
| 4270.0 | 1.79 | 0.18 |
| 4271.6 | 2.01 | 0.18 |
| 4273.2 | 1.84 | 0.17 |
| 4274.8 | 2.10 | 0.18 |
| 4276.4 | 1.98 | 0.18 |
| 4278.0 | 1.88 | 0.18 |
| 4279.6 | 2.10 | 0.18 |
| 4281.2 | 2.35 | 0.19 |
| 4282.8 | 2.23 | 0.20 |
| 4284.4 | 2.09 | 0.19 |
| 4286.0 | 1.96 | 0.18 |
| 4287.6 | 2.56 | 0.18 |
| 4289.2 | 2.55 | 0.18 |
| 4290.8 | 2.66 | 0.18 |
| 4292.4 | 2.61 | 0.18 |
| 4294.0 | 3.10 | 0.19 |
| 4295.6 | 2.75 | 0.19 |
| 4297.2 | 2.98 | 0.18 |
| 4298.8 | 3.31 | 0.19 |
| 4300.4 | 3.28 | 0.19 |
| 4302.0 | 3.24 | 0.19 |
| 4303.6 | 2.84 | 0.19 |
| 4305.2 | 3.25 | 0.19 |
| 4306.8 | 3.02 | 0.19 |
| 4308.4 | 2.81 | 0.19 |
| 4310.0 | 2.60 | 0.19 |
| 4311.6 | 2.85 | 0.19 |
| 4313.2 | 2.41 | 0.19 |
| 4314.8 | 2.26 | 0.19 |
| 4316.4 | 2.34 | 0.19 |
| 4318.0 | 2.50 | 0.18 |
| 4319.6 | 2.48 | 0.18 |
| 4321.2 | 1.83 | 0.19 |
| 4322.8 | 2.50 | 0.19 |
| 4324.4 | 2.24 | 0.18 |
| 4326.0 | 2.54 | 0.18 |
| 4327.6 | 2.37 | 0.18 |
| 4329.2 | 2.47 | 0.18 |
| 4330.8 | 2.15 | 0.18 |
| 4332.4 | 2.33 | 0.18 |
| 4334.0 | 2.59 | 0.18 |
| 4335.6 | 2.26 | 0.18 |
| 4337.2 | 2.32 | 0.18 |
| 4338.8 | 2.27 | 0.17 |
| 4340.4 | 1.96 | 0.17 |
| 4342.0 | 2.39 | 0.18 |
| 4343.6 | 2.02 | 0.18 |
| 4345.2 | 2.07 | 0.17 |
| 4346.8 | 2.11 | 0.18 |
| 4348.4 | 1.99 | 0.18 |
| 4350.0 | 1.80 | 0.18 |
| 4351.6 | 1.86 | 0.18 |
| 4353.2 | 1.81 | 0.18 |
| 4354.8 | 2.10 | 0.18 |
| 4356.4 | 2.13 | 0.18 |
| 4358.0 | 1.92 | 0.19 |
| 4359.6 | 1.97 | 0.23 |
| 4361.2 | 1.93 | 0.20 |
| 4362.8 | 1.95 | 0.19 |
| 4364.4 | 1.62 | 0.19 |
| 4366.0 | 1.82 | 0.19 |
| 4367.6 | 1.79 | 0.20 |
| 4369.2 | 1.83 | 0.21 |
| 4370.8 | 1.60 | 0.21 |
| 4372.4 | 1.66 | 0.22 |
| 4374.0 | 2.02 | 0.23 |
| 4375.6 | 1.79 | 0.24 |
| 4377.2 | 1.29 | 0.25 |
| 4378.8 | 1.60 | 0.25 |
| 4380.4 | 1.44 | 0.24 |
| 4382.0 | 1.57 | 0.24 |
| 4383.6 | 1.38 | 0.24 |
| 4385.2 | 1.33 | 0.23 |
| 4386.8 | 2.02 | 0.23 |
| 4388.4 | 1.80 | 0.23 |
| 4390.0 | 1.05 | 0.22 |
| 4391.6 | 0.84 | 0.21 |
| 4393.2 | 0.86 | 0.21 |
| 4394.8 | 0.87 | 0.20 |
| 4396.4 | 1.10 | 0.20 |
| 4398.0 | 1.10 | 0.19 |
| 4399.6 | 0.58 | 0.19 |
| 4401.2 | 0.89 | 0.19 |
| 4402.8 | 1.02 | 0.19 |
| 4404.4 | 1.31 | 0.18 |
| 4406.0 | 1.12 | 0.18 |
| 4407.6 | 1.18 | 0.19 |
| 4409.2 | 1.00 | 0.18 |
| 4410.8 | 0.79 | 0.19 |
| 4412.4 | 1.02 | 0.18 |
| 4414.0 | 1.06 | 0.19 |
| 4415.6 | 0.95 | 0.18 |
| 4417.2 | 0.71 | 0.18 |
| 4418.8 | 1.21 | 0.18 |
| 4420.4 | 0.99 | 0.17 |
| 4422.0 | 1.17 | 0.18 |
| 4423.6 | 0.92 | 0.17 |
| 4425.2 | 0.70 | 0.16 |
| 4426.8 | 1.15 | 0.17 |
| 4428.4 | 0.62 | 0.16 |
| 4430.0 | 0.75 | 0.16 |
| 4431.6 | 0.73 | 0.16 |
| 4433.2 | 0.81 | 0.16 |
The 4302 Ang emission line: C IV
